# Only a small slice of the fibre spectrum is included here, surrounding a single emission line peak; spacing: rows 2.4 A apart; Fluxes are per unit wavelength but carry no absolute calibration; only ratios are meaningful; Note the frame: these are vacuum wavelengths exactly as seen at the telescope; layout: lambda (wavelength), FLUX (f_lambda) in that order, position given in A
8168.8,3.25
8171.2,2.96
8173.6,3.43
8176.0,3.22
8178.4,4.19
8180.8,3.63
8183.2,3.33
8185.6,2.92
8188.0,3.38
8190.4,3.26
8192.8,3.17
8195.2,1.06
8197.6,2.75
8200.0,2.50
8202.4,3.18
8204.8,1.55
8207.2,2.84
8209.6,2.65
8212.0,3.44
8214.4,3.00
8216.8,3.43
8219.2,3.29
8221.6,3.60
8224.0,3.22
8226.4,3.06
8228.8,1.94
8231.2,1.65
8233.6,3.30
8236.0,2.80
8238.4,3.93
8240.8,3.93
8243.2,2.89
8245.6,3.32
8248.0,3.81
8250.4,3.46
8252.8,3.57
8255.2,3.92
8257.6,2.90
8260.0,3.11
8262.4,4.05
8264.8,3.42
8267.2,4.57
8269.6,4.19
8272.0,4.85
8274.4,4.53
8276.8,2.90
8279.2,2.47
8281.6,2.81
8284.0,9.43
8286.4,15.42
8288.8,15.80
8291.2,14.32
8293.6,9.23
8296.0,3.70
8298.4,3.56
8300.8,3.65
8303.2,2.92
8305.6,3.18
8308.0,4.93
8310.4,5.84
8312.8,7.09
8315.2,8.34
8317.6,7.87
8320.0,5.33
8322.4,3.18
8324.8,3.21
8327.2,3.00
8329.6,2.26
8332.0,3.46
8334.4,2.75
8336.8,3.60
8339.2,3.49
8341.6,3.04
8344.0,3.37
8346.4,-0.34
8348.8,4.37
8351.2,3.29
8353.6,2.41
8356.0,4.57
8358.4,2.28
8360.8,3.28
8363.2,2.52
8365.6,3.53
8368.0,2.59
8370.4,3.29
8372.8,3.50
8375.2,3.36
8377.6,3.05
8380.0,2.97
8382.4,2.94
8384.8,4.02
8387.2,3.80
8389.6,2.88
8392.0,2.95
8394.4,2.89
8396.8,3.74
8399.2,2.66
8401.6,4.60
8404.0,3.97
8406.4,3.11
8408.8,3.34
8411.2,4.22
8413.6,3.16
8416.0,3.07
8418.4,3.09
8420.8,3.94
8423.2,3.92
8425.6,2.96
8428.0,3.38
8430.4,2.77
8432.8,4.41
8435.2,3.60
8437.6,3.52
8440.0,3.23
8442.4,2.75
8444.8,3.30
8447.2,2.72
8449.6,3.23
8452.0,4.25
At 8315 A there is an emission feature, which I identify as [N II]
